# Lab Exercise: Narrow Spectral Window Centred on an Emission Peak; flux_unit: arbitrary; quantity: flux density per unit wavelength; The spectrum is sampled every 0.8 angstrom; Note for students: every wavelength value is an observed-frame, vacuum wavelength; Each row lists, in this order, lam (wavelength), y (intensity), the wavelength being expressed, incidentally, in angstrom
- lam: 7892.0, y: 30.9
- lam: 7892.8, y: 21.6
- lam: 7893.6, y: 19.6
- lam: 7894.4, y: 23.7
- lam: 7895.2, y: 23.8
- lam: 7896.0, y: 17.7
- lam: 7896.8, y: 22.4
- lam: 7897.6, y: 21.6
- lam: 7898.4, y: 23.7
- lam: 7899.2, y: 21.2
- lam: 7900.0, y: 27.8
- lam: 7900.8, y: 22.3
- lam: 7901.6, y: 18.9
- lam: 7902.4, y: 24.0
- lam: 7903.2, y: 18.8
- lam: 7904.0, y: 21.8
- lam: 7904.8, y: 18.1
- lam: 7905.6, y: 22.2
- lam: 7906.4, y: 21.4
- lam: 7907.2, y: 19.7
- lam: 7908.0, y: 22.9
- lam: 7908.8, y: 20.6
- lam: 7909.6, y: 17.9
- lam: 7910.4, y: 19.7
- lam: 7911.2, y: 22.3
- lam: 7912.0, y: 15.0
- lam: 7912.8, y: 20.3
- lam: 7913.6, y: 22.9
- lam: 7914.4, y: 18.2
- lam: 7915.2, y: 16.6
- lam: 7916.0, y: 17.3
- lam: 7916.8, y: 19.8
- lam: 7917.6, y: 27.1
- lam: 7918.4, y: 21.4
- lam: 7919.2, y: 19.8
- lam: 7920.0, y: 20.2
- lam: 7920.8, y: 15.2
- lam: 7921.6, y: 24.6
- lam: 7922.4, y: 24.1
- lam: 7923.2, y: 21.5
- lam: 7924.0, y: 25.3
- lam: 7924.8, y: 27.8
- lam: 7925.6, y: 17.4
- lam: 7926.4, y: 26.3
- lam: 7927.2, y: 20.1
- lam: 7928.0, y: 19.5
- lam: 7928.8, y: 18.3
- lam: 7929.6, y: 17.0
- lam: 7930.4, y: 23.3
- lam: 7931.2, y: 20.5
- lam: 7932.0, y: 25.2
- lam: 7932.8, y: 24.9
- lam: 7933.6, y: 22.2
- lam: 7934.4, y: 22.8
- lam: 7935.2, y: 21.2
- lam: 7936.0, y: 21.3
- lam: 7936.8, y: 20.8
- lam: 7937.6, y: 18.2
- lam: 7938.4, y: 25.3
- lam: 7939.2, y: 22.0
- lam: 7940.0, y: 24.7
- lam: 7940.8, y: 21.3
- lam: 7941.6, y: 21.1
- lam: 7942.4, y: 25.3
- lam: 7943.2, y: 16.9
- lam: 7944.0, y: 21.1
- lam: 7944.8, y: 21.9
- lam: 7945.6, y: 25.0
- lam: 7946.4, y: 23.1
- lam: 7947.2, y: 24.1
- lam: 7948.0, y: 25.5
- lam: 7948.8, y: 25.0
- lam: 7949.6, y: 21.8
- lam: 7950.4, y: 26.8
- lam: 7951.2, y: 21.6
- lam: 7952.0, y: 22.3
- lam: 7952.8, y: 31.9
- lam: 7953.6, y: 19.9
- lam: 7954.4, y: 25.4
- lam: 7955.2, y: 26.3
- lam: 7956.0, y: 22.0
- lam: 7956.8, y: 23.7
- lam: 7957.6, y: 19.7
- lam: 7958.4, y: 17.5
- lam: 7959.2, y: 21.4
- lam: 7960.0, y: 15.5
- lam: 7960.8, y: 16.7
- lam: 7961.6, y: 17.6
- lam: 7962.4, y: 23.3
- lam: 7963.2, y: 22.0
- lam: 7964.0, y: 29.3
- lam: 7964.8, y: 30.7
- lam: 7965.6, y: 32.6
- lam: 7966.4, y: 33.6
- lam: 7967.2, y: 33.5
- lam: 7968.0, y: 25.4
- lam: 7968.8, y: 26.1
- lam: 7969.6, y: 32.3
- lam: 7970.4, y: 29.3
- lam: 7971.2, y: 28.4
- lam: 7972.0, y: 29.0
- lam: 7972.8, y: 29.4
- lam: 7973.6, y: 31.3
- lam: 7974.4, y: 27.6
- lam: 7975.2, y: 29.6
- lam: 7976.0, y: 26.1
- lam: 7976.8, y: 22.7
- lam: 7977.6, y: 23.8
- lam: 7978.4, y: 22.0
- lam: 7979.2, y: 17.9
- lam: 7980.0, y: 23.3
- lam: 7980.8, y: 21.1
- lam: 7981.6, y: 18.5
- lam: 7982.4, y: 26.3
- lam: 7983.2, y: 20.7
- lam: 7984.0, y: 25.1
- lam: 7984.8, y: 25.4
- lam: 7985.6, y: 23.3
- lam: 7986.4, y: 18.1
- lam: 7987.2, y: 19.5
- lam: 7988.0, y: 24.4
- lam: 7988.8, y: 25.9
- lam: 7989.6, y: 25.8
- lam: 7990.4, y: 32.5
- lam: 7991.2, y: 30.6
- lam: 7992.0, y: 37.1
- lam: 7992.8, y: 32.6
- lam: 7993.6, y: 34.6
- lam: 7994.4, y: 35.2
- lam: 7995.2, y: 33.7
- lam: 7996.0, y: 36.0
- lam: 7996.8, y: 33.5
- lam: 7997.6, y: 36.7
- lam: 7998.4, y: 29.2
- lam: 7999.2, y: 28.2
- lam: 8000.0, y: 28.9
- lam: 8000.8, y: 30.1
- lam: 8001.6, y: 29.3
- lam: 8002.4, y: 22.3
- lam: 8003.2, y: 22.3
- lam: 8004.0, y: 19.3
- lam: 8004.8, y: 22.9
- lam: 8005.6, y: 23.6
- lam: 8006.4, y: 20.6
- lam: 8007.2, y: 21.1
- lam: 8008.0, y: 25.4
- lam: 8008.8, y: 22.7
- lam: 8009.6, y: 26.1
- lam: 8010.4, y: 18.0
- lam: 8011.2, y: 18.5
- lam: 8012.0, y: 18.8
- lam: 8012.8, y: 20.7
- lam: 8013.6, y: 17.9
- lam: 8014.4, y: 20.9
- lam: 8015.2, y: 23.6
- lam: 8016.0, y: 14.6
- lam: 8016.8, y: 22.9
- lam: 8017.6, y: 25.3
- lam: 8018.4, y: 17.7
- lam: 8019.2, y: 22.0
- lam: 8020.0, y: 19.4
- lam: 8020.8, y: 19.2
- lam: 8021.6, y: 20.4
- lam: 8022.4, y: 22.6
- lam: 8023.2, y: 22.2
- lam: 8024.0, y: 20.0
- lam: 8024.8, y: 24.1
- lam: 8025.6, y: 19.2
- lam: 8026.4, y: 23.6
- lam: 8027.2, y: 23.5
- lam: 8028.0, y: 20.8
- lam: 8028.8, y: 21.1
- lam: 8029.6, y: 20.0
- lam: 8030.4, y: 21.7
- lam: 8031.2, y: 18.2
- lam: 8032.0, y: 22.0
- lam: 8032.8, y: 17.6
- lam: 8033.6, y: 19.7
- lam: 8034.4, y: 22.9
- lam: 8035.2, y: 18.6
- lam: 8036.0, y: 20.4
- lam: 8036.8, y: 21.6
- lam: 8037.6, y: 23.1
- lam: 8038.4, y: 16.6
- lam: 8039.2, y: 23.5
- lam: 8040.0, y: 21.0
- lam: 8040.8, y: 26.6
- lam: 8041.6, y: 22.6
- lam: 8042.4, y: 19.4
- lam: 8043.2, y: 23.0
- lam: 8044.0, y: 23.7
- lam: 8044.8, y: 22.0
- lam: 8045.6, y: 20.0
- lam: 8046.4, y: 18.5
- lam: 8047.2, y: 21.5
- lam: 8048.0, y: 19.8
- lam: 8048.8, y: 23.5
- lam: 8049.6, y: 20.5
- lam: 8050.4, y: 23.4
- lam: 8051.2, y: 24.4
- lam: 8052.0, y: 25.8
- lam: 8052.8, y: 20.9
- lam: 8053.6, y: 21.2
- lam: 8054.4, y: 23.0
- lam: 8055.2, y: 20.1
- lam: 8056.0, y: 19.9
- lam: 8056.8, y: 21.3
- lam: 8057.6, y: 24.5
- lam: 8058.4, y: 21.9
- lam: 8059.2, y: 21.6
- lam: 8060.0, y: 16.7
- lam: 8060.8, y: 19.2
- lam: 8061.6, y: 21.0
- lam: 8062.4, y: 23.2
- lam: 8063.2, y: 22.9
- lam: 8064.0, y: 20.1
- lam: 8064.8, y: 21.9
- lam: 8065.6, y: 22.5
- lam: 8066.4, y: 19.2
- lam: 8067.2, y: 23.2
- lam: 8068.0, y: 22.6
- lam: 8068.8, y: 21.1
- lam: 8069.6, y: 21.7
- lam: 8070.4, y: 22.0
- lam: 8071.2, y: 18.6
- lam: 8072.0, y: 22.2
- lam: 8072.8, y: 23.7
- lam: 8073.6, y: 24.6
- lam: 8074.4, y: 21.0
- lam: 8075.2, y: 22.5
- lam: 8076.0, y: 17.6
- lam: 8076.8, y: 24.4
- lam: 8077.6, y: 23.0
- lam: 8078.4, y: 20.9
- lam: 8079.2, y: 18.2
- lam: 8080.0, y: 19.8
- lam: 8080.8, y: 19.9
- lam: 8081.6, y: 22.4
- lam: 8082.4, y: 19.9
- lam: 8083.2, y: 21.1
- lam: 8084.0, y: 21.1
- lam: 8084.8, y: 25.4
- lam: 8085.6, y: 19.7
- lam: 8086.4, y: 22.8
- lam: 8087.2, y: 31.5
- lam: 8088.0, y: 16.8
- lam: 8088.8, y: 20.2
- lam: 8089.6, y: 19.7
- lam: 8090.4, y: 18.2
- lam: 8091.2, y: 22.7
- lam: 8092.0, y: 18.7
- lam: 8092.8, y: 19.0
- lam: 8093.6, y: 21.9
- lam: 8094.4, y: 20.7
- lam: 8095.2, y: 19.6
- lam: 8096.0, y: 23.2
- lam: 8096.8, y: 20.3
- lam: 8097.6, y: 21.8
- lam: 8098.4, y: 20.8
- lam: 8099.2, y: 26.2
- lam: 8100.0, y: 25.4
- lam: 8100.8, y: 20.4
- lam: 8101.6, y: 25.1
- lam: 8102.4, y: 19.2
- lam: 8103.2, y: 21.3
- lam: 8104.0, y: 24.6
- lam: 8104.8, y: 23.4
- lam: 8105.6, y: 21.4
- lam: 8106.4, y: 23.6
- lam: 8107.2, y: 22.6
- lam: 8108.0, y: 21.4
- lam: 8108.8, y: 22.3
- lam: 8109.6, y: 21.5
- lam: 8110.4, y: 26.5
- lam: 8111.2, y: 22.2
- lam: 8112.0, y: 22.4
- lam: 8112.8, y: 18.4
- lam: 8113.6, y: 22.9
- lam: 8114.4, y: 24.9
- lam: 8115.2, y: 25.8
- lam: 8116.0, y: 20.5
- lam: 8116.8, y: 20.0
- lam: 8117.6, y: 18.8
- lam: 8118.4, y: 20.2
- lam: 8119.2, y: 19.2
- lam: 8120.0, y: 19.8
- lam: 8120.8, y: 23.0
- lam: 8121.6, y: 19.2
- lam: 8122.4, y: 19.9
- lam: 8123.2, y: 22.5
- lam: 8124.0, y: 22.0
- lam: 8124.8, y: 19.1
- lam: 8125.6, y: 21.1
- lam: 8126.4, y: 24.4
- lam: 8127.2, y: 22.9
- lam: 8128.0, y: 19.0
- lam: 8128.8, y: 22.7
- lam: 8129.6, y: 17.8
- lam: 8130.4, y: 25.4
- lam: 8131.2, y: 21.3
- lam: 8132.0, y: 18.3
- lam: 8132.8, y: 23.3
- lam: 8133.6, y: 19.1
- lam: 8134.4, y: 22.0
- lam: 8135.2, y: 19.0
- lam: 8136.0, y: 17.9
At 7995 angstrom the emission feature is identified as [N II] 6583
